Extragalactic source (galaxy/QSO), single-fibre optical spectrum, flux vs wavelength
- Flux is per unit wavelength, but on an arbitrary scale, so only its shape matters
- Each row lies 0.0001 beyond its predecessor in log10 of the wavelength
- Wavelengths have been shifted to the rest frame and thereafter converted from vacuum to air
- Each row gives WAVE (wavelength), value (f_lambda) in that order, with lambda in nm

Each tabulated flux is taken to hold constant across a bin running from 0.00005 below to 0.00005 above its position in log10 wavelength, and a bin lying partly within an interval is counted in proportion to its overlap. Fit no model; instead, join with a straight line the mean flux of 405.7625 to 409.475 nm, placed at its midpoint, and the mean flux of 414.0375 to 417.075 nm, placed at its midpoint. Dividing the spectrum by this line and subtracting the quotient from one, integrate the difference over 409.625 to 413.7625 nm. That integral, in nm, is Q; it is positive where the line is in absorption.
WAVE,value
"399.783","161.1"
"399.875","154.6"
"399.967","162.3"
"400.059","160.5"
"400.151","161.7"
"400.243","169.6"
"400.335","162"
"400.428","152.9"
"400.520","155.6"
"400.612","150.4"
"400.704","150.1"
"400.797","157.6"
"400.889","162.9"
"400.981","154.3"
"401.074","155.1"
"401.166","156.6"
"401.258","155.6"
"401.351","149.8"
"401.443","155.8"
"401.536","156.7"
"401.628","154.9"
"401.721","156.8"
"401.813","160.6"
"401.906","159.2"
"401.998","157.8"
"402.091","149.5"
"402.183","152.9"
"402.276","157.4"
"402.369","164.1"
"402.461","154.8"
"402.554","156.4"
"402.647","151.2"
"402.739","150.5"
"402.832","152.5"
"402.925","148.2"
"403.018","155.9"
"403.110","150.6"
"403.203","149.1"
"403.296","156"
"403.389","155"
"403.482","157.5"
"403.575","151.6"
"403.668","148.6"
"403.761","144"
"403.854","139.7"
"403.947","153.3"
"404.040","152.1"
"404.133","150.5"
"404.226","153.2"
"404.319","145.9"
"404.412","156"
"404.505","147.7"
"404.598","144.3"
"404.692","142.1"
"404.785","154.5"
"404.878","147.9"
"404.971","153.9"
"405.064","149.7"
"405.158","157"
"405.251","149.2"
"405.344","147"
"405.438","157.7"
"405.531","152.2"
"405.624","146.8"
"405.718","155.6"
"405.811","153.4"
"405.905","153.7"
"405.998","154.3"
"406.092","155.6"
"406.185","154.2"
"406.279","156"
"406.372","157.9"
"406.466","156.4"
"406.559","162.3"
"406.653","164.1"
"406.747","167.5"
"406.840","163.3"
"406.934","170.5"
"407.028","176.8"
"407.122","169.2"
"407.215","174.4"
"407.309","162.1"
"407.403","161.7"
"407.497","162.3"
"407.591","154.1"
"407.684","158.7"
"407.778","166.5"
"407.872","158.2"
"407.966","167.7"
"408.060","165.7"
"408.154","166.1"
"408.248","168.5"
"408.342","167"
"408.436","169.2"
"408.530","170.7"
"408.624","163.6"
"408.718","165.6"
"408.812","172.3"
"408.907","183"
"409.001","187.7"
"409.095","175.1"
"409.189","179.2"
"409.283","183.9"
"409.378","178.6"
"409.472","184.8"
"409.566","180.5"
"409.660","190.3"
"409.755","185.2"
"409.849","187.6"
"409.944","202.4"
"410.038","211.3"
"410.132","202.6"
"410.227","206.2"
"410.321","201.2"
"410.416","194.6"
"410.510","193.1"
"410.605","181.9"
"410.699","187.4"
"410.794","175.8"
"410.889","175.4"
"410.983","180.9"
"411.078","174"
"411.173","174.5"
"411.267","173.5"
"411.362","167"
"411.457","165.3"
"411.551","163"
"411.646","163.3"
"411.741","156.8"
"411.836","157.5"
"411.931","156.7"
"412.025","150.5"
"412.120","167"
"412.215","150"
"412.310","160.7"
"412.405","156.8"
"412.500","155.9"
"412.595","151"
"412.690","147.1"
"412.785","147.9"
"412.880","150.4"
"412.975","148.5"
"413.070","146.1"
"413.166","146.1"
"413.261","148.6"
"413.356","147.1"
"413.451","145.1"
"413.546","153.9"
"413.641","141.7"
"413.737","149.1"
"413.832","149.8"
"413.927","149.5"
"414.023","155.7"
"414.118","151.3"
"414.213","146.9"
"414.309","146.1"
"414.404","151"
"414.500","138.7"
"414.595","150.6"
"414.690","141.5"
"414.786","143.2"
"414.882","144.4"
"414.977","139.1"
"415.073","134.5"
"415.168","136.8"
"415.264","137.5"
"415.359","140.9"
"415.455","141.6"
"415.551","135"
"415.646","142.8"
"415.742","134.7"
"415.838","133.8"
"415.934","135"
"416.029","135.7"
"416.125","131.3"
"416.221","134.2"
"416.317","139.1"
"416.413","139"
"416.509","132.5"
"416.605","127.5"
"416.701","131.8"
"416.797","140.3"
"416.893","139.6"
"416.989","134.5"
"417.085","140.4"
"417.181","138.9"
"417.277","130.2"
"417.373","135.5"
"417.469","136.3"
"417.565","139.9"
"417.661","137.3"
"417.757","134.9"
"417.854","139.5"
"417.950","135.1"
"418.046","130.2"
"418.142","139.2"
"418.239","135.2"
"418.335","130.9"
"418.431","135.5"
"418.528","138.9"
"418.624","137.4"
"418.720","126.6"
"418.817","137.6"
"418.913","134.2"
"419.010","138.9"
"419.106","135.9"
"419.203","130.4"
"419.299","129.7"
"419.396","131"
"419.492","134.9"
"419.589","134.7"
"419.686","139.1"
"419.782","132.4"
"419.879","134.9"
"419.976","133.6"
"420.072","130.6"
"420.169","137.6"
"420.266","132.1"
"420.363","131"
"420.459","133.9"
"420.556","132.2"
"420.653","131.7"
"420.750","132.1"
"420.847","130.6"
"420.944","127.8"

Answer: -0.41 nm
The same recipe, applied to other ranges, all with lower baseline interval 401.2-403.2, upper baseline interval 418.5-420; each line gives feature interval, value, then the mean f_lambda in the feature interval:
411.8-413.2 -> -0.10 nm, 153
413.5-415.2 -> -0.07 nm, 146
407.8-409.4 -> -0.27 nm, 172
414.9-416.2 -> 0.02 nm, 137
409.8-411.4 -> -0.48 nm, 188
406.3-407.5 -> -0.13 nm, 165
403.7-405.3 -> 0.03 nm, 150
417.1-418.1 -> 0.00 nm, 136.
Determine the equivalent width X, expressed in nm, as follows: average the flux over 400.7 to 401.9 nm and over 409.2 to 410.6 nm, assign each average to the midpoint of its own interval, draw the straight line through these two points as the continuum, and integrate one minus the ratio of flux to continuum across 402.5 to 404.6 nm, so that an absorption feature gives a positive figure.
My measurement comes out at 0.184 nm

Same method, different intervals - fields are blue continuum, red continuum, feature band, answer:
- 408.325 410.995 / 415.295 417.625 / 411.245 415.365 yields 0.21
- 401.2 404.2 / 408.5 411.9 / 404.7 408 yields 0.16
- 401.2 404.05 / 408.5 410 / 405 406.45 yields 0.11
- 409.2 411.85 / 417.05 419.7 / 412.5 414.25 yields 0.17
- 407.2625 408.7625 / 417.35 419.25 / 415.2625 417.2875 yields 0.07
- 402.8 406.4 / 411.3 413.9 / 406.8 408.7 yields -0.17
